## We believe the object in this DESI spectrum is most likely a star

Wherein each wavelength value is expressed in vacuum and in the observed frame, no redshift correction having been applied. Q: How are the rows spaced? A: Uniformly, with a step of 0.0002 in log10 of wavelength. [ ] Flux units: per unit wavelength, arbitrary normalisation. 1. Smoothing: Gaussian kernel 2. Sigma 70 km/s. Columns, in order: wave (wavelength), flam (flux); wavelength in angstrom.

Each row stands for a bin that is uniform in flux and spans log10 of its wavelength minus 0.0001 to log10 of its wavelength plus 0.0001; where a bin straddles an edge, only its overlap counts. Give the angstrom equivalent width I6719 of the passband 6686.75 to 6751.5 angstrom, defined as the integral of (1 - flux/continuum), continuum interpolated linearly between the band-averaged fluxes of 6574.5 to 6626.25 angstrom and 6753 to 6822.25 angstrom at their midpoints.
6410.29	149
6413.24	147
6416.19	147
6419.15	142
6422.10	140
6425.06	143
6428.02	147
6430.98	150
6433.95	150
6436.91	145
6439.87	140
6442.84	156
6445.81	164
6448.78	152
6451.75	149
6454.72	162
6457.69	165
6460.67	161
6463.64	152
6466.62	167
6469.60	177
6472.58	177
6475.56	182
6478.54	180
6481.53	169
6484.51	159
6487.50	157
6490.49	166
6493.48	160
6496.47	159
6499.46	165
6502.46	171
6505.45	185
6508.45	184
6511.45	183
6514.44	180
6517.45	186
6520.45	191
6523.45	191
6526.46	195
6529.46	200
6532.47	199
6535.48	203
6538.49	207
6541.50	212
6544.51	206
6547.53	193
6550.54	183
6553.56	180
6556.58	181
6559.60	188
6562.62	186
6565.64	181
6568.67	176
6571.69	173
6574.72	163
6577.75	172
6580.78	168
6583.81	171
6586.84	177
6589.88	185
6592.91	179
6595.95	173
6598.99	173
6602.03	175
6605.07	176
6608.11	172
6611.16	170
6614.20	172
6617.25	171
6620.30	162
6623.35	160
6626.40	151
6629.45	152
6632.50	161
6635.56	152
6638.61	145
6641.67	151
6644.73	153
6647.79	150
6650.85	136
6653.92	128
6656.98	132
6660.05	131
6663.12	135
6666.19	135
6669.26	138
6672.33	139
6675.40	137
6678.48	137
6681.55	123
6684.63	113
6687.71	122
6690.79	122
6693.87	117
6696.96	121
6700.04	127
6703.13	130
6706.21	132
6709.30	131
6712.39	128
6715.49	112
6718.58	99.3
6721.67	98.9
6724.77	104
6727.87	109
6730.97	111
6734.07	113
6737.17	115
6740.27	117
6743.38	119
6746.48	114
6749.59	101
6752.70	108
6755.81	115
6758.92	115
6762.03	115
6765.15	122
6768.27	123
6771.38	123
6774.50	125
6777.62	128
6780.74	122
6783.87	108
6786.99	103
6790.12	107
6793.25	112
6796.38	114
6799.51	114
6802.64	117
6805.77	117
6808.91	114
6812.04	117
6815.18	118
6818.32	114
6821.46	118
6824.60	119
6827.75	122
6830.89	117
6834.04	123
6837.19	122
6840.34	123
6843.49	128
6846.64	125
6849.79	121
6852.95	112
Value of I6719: 9.6 angstrom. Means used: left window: 171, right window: 116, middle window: 116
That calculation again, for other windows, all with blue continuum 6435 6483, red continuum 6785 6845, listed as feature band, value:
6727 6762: 3.65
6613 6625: -2.04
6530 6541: -3.68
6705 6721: 1.33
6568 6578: -1.54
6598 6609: -2.32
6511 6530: -4.29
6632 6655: -1.33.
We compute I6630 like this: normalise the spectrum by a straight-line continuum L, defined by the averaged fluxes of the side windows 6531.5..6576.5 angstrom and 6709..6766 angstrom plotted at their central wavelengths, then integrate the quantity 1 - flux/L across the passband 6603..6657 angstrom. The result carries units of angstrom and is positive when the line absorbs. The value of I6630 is 0.42 angstrom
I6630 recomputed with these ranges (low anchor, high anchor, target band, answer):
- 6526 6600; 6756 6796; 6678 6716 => 4.7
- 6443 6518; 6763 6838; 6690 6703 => 1.1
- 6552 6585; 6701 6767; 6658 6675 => 0.5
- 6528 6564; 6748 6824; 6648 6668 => 3.0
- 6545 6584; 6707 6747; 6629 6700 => 1.7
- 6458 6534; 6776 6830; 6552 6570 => -2.1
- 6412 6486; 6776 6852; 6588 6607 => -4.8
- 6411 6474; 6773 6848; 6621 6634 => -2.0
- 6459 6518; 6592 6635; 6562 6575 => -0.6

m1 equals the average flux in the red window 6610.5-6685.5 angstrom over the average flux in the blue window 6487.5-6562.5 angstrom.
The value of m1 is 0.8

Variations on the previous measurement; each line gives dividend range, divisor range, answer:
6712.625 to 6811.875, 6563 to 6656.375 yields 0.69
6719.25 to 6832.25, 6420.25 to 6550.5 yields 0.67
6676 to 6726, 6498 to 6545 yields 0.63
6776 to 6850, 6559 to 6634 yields 0.69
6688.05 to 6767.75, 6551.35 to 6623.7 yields 0.66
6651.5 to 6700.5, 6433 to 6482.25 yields 0.80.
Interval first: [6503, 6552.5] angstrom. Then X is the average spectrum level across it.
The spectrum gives 193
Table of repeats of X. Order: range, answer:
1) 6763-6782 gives 124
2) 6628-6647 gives 152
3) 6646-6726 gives 126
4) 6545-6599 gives 179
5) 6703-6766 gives 114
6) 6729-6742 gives 114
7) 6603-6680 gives 150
